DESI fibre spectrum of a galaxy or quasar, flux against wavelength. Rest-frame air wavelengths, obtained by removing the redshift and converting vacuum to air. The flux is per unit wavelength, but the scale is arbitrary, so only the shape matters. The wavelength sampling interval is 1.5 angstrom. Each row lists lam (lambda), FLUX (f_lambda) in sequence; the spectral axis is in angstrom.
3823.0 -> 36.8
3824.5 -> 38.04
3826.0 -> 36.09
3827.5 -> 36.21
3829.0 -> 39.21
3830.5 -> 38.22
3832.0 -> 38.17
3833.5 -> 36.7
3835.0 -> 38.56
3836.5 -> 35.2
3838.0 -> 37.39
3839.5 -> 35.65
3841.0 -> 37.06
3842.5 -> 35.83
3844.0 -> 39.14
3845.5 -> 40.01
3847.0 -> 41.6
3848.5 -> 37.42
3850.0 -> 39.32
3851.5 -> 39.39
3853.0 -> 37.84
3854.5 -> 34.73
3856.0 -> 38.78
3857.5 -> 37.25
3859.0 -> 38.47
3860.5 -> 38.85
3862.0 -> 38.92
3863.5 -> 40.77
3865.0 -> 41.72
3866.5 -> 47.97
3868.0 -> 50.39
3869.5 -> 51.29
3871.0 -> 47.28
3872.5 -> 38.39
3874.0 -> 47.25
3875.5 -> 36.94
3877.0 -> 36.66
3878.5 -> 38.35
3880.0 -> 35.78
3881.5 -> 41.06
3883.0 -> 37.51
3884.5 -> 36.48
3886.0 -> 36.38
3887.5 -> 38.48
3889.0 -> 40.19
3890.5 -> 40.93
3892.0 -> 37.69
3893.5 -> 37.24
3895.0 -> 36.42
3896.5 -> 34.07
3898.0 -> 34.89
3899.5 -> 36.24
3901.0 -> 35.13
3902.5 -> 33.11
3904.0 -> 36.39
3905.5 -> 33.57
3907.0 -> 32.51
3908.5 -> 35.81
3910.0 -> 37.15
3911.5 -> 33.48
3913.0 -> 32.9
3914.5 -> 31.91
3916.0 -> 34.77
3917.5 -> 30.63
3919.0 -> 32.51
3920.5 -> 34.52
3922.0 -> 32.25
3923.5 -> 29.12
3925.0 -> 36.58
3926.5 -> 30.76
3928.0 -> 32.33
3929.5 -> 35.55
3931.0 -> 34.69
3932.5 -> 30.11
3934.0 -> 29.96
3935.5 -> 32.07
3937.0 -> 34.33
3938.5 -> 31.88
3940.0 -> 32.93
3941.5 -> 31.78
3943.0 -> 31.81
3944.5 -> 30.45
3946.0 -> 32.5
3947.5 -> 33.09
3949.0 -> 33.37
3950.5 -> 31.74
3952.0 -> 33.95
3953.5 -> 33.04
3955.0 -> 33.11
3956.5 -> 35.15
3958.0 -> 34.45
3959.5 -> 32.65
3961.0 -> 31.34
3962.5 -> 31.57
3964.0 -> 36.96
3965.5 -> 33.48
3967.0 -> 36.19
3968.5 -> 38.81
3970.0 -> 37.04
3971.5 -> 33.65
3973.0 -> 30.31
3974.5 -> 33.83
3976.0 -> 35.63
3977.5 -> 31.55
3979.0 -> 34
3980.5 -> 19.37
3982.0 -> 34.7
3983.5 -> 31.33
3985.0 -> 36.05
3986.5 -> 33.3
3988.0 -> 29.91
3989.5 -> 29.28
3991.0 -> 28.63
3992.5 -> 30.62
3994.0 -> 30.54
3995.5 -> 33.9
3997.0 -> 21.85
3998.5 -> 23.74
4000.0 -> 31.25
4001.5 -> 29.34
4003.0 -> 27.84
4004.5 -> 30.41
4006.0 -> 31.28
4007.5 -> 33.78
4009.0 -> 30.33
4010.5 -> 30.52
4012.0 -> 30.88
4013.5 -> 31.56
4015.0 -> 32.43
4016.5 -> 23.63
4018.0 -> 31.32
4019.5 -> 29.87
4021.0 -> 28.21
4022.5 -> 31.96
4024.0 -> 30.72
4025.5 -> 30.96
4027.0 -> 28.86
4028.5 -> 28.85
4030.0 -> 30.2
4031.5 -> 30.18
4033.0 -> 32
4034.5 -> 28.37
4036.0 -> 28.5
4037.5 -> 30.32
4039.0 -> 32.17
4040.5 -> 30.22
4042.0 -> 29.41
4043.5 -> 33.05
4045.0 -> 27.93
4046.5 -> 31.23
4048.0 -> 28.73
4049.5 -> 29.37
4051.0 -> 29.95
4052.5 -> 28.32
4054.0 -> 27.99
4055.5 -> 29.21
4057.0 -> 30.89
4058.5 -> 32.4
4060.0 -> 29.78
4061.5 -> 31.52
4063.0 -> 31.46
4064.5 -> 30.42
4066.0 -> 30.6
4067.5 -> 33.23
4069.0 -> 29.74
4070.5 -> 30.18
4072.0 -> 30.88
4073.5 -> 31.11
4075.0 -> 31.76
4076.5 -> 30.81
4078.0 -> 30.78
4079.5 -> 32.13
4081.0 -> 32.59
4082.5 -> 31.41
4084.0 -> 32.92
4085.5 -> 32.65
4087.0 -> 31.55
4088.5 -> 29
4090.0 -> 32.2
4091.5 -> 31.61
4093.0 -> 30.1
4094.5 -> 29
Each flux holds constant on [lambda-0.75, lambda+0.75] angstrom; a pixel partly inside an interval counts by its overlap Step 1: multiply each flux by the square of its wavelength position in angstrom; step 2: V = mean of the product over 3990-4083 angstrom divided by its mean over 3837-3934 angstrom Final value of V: 0.9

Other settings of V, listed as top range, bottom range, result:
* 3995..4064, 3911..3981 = 0.95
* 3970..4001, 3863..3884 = 0.77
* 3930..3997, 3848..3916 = 0.89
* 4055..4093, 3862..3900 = 0.86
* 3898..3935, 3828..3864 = 0.91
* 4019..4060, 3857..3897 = 0.81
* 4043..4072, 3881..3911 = 0.90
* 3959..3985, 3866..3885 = 0.83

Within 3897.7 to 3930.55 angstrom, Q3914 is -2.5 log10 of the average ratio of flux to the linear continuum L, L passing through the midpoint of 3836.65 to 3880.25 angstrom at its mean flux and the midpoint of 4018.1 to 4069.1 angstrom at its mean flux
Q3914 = 0.10 mag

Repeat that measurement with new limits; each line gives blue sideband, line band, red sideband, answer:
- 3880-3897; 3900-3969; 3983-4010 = 0.039 mag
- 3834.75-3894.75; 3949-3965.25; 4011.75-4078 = 0.043 mag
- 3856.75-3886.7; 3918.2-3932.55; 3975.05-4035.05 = 0.114 mag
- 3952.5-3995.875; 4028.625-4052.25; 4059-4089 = 0.061 mag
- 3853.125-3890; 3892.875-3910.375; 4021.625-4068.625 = 0.102 mag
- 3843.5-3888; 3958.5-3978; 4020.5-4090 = 0.027 mag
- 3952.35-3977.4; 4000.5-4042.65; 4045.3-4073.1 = 0.058 mag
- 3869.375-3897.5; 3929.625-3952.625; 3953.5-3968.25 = 0.093 mag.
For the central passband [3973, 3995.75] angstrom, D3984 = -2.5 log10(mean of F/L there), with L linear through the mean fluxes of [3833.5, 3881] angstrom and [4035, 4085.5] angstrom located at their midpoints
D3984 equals 0.09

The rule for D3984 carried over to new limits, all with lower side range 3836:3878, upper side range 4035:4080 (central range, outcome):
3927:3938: 0.119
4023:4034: 0.056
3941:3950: 0.117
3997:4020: 0.110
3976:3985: 0.100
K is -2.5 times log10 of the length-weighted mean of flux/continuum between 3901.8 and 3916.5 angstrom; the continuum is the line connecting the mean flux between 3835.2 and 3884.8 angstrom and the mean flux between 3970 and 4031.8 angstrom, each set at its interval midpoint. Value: 0.07 mag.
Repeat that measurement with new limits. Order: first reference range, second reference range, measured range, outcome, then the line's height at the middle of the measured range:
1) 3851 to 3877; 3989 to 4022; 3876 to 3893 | 0.045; 39.7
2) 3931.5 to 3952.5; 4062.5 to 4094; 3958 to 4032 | 0.023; 31.8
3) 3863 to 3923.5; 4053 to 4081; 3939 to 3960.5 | 0.081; 35.4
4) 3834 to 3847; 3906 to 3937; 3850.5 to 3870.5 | -0.137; 36.5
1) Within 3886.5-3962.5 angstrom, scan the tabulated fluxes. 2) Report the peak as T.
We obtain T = 40.93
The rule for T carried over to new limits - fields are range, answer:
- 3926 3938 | 35.55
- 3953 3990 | 38.81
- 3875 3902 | 41.06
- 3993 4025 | 33.9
